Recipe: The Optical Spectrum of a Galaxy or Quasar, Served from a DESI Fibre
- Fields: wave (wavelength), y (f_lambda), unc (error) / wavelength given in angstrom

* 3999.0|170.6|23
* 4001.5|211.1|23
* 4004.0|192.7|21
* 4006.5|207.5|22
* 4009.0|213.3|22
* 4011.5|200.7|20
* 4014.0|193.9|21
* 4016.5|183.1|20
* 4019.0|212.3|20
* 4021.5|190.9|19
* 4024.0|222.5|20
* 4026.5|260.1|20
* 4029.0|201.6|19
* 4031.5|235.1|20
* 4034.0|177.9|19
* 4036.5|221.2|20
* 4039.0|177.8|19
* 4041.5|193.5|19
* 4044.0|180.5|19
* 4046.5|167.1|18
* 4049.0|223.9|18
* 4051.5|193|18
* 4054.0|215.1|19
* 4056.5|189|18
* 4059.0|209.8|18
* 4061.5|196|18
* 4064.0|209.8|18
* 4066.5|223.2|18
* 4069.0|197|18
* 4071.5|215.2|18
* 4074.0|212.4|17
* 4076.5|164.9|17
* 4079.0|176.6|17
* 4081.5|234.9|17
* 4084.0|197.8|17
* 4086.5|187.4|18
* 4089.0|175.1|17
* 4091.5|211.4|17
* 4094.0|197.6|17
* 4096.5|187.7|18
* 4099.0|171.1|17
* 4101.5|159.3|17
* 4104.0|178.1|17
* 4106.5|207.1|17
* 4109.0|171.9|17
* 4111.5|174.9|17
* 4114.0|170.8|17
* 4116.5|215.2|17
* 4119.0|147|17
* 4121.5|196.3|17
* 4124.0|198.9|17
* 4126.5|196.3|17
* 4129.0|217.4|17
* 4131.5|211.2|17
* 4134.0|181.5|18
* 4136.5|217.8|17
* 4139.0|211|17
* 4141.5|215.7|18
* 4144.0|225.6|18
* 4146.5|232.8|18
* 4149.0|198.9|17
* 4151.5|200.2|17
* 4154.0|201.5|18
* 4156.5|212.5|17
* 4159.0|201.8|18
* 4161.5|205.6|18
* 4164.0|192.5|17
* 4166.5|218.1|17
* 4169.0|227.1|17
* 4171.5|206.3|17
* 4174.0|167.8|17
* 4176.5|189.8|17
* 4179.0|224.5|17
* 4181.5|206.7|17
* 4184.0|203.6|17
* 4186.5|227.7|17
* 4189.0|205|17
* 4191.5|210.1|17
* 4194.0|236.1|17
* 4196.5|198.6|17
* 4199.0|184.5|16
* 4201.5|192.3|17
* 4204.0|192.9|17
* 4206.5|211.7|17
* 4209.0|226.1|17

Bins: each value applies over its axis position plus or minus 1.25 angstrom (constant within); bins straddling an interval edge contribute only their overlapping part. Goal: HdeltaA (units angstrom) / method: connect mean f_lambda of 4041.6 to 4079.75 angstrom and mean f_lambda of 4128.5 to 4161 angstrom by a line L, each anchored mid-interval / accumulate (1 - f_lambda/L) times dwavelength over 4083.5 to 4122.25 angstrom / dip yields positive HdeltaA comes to 3.8 angstrom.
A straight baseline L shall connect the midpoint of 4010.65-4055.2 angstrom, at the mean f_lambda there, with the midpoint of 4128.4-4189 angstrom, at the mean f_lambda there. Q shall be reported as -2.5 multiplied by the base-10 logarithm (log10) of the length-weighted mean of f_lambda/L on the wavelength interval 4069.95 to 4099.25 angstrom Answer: 0.05 mag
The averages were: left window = 203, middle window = 195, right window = 208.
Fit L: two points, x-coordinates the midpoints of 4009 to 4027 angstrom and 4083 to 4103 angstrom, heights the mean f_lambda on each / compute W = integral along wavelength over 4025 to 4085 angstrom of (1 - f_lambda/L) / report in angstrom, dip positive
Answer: -2.02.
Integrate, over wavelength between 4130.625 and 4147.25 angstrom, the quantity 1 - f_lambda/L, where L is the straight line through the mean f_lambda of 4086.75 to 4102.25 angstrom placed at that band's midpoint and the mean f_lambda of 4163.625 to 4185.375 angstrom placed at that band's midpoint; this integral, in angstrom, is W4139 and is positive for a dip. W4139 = -1.5 angstrom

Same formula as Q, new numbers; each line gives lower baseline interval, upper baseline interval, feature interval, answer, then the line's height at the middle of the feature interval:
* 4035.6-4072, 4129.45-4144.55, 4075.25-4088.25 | 0.07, 204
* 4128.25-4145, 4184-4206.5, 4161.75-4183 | 0.02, 208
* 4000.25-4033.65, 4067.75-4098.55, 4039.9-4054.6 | 0.05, 203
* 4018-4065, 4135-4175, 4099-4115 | 0.17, 207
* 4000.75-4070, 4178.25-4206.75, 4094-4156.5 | 0.05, 206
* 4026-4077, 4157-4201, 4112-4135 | 0.07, 205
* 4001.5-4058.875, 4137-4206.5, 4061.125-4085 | 0.01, 204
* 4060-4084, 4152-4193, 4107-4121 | 0.15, 204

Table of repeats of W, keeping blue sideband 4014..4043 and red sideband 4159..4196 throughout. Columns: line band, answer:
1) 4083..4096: 0.9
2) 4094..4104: 1.5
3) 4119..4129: 0.7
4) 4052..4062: 0.2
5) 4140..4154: -0.4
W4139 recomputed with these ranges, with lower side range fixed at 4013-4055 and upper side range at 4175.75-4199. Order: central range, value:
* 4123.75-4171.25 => -0.1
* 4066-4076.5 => 0.0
